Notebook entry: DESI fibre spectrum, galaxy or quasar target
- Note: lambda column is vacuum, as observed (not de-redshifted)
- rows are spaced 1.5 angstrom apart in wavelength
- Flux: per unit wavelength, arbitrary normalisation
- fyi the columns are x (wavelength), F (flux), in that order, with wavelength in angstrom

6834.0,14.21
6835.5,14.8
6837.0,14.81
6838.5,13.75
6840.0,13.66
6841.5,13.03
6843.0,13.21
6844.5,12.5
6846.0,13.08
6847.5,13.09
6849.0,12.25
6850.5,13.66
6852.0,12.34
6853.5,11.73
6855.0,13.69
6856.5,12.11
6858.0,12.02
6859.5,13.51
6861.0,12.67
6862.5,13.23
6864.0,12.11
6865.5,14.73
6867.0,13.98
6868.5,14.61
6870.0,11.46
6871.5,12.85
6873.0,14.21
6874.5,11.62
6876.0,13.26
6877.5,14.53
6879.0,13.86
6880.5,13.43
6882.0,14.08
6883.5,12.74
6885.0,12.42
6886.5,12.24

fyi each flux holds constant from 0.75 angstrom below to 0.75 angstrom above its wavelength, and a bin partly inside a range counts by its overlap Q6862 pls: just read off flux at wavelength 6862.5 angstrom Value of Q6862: 13.23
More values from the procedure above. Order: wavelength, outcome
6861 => 12.67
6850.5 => 13.66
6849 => 12.25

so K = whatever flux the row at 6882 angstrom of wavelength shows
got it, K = 14.08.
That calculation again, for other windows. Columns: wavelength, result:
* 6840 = 13.66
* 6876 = 13.26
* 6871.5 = 12.85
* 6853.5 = 11.73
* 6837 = 14.81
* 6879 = 13.86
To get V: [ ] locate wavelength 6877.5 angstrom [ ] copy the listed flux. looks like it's 14.53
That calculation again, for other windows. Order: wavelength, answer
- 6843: 13.21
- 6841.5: 13.03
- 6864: 12.11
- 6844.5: 12.5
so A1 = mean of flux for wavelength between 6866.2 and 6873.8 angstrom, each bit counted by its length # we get 13.4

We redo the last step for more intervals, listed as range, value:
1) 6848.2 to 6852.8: 12.7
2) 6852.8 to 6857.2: 12.5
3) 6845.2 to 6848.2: 13.1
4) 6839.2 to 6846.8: 13.1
